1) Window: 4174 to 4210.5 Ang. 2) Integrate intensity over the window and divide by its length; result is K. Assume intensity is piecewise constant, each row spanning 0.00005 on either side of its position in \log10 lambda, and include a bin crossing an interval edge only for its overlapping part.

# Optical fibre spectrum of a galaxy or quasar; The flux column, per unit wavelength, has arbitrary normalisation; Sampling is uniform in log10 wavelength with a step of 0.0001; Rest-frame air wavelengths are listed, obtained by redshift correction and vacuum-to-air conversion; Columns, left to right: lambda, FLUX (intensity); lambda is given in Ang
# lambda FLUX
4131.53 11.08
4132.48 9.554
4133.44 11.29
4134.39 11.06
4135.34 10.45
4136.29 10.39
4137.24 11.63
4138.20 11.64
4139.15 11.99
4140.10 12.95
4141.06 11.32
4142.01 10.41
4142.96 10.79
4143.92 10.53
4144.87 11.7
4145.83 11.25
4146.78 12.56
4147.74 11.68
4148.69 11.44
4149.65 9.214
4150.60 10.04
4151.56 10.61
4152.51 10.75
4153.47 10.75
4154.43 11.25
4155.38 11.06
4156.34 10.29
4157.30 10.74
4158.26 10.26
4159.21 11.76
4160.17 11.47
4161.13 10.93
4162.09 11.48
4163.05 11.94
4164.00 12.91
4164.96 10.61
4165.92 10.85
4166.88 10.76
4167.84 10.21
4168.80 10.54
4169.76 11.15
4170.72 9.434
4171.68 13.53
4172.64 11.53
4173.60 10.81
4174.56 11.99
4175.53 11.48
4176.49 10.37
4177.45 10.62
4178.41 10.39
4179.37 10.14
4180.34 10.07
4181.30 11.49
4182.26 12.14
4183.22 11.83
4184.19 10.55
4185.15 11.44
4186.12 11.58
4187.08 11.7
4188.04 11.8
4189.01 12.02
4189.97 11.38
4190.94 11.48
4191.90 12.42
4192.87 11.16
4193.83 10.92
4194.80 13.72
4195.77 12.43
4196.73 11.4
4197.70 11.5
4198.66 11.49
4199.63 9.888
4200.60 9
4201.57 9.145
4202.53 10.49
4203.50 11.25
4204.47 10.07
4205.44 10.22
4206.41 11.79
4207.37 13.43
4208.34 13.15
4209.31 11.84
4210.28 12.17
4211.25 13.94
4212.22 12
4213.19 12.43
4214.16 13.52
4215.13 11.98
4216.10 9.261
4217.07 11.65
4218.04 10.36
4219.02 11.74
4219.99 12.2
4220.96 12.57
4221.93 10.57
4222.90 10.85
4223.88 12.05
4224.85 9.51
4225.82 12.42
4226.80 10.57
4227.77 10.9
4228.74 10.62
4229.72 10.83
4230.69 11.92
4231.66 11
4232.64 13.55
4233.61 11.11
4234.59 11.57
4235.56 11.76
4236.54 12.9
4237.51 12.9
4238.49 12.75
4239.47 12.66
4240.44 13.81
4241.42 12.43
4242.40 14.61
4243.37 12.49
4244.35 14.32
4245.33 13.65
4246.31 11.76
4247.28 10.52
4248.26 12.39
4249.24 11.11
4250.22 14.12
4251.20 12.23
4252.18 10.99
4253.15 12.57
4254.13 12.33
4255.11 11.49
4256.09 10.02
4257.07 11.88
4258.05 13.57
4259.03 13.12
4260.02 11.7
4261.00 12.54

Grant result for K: 11.3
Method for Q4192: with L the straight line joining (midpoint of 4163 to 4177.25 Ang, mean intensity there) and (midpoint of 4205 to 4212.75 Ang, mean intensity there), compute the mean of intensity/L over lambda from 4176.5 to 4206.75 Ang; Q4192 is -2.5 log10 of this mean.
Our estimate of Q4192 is 0.06 mag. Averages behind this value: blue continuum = 11.2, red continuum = 12.3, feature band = 11.1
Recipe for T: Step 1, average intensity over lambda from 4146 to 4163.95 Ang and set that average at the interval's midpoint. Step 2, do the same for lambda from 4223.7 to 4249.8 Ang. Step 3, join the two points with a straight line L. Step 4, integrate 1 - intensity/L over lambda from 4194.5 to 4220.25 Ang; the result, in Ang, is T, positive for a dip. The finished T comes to 0.4 Ang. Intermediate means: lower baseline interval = 11.1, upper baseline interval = 12.1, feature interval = 11.5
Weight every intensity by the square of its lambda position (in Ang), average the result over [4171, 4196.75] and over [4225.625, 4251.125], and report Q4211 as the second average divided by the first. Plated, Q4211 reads 1.10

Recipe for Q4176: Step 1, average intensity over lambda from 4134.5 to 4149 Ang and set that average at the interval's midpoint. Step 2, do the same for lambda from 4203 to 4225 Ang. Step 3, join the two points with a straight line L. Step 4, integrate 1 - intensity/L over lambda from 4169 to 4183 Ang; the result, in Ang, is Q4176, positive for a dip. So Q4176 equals 0.5 Ang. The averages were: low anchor 11.4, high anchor 11.7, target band 11.1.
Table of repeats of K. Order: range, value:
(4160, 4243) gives 11.5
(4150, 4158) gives 10.6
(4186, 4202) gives 11.4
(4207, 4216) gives 12.6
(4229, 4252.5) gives 12.4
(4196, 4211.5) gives 11.3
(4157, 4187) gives 11.1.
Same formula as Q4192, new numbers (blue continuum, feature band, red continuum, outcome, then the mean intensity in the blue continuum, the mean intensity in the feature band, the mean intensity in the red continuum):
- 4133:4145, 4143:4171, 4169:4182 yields 0.01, 11.2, 11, 11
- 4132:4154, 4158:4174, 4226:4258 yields 0.01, 11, 11.2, 12.1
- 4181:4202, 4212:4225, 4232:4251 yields 0.05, 11.4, 11.5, 12.6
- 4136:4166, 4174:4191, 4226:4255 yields 0.03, 11.2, 11.2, 12.2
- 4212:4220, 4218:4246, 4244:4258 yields -0.02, 11.6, 12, 12.1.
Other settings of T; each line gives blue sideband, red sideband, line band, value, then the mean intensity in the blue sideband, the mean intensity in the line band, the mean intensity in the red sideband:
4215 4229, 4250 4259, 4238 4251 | -1.08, 11.1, 12.8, 12.1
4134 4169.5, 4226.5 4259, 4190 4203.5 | 0.54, 11.1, 11.2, 12.2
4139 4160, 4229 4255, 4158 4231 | 2.14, 11.1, 11.3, 12.4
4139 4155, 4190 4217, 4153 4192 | 0.44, 11.1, 11.2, 11.6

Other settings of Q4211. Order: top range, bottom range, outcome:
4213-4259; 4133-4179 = 1.12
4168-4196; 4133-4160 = 1.04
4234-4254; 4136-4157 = 1.19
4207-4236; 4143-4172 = 1.09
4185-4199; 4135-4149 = 1.06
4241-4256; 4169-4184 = 1.16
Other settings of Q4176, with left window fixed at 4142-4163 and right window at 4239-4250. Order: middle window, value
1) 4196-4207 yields 1.2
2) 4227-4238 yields 0.7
